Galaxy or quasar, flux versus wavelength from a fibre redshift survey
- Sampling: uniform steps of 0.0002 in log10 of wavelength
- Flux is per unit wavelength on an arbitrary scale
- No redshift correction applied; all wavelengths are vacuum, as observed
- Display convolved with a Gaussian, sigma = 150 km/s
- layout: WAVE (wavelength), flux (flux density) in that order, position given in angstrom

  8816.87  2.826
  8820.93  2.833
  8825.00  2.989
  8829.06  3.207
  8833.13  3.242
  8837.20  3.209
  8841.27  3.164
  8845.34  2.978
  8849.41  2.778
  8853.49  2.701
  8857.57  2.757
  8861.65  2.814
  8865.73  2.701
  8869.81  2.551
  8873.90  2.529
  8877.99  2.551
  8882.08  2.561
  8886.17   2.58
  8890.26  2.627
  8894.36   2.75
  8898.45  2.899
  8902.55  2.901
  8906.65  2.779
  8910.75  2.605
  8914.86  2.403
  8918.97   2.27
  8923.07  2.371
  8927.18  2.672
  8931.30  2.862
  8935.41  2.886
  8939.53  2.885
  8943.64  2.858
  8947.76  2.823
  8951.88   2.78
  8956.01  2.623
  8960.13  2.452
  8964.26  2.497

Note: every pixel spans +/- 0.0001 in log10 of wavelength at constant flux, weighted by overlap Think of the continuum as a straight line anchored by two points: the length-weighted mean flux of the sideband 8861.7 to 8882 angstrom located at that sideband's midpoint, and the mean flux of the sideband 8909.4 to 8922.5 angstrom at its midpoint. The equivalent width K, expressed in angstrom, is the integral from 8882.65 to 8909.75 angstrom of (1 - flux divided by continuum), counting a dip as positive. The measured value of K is -2.7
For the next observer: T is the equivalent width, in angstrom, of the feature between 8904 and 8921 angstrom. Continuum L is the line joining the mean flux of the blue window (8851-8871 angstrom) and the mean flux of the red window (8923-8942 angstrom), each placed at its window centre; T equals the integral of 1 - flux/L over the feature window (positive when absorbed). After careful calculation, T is 1.4 angstrom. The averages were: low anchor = 2.71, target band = 2.53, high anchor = 2.78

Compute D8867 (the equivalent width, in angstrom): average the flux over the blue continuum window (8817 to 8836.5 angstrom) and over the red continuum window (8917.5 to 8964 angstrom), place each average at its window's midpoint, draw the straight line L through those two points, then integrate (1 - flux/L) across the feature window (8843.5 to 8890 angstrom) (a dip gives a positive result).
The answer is 3.9 angstrom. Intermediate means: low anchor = 3.05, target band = 2.68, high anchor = 2.68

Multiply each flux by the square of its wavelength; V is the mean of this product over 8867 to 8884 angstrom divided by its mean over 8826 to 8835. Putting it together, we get 0.8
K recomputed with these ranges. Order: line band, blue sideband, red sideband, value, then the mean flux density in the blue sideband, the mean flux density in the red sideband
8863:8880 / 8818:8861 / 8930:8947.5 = 2.0 angstrom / 2.98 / 2.87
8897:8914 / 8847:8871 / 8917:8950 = -0.3 angstrom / 2.73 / 2.71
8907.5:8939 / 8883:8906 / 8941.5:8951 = 2.2 angstrom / 2.74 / 2.84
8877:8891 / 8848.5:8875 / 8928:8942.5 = 0.8 angstrom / 2.69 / 2.86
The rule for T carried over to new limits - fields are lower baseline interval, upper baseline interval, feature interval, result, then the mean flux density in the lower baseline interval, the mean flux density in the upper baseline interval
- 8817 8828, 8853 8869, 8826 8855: -2.13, 2.92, 2.73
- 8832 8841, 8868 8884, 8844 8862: 0.82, 3.21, 2.55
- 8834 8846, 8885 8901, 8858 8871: 1.09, 3.15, 2.73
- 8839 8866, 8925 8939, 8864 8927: 4.98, 2.85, 2.81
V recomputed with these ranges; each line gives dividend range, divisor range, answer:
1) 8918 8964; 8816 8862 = 0.93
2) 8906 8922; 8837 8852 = 0.84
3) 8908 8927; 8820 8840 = 0.80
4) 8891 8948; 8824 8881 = 0.96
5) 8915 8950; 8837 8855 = 0.93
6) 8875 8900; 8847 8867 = 0.97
